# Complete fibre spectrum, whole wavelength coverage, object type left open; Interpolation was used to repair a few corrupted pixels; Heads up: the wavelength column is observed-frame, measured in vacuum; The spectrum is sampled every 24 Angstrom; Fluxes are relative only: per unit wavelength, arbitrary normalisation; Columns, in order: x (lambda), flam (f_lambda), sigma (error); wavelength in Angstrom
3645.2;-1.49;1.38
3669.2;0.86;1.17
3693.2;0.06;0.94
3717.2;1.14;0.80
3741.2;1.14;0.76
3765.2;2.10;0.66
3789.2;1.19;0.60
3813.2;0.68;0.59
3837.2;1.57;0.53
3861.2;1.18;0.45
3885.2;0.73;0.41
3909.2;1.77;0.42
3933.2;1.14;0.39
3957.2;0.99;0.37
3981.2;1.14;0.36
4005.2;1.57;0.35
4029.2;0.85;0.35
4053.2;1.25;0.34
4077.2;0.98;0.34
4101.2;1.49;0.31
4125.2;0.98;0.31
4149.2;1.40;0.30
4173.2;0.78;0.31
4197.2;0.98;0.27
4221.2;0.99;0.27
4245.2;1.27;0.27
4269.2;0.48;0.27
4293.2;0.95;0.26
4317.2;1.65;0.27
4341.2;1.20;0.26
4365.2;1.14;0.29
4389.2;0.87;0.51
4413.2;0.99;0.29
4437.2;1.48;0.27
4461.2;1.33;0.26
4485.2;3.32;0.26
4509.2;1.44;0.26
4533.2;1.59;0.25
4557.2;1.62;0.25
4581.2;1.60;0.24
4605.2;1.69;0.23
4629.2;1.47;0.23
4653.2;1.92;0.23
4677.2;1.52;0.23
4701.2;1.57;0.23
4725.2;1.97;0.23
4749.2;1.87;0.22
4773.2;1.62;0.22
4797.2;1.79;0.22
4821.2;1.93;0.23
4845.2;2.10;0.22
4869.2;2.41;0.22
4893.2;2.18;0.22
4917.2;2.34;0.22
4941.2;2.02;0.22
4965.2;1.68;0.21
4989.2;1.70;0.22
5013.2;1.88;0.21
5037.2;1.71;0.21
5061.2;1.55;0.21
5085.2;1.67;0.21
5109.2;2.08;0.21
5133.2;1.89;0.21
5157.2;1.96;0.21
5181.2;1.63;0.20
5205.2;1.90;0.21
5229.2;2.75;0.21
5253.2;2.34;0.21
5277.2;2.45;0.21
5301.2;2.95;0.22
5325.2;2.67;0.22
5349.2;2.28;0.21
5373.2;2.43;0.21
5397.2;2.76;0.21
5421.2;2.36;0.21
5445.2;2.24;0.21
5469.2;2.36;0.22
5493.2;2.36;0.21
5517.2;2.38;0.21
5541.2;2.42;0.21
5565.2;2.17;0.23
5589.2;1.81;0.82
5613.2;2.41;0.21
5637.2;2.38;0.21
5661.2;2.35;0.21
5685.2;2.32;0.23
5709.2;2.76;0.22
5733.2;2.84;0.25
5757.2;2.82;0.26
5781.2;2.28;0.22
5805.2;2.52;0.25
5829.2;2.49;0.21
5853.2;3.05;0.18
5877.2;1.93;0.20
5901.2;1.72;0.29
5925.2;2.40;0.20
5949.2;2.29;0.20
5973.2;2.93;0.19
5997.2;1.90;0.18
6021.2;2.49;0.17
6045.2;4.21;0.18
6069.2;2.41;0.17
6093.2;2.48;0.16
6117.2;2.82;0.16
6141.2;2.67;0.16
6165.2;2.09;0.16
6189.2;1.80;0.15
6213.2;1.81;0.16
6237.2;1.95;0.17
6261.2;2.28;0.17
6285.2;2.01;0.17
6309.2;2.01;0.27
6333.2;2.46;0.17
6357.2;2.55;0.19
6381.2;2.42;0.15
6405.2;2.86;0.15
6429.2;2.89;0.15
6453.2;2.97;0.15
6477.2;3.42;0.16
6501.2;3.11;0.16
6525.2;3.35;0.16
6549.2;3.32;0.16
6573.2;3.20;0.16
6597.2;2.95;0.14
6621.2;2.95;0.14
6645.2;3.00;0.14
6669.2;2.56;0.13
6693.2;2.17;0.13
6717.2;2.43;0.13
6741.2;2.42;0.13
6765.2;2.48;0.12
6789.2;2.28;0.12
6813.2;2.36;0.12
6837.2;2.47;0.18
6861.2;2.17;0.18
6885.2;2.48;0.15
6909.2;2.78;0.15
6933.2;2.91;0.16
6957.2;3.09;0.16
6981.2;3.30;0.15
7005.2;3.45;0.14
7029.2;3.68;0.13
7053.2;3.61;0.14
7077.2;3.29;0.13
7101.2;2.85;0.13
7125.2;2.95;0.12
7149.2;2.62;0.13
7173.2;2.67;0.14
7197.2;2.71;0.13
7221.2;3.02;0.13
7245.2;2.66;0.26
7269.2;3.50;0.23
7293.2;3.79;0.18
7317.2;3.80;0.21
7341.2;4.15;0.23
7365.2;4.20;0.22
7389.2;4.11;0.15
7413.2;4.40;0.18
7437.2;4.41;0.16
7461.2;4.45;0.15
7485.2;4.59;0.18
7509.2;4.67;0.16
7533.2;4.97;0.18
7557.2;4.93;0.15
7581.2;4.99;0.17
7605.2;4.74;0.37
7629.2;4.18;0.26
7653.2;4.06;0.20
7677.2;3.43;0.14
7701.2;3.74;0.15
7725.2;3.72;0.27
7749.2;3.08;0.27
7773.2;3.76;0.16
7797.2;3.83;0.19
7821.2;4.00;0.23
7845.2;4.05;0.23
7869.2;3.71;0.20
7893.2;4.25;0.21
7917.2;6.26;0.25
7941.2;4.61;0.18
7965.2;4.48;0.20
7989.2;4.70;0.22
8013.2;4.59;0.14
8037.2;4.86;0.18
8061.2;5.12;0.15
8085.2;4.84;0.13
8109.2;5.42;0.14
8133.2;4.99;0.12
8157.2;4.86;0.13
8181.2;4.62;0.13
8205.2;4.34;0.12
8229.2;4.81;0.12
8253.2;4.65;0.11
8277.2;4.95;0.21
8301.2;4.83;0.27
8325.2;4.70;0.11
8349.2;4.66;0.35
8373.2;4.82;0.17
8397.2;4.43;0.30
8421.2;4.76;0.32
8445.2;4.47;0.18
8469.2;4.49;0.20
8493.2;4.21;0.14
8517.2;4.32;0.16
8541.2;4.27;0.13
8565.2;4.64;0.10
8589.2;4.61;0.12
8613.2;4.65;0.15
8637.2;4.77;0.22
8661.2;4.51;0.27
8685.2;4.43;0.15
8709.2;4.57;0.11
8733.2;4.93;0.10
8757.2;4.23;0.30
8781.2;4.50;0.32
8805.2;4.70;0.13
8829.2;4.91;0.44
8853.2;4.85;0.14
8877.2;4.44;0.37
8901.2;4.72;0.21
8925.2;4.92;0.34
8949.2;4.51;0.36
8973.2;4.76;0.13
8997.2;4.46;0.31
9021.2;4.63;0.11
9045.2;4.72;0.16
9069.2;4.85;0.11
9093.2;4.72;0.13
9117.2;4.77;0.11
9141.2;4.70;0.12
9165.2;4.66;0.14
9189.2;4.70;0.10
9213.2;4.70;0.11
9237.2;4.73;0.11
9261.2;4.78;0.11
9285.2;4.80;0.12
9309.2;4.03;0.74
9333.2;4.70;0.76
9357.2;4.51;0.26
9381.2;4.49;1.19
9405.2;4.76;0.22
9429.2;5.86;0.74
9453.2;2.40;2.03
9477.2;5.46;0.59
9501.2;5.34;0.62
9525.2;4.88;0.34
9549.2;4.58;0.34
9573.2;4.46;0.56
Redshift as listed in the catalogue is 0.00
